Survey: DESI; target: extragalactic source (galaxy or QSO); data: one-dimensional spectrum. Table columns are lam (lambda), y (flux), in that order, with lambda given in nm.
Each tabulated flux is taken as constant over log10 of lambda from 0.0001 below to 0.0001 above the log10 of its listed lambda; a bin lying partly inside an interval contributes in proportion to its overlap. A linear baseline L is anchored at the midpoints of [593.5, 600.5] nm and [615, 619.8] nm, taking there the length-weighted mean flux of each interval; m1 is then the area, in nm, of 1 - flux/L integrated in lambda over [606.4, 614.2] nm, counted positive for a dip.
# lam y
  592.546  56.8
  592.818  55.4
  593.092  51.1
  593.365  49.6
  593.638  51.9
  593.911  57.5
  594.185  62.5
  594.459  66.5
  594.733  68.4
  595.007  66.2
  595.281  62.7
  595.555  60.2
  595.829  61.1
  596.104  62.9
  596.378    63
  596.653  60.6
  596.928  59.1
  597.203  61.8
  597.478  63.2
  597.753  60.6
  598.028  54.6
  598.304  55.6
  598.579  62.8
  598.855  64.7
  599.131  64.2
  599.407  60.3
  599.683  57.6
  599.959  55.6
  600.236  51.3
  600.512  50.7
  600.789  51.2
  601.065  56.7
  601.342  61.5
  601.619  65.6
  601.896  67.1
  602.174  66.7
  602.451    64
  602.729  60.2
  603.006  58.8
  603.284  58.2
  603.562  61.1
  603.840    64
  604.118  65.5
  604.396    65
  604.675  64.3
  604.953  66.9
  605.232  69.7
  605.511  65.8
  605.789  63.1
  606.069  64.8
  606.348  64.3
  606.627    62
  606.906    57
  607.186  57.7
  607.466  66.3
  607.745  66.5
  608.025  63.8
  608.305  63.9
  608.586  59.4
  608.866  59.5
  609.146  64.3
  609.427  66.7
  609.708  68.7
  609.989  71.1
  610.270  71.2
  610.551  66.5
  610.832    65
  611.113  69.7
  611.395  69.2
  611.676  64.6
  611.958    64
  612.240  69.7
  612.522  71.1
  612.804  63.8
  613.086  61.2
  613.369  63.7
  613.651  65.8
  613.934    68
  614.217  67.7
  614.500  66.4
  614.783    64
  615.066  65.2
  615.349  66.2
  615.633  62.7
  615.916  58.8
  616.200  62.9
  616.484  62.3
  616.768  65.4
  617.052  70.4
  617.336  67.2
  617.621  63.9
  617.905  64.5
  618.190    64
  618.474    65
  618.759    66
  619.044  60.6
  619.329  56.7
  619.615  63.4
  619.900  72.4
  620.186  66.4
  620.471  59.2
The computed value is -0.32 nm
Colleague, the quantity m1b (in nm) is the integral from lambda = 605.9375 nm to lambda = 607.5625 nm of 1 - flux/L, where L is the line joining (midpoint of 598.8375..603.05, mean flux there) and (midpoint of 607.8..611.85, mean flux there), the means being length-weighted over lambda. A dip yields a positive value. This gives 0.05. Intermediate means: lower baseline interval 59.6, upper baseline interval 66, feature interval 61.9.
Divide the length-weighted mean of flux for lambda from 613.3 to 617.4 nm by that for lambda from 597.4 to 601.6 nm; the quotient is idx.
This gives 1.1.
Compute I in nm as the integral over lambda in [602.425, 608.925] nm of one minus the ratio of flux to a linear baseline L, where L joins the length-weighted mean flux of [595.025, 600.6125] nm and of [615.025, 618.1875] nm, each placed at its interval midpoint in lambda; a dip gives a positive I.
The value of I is -0.13 nm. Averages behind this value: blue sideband 59.8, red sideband 64.4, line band 63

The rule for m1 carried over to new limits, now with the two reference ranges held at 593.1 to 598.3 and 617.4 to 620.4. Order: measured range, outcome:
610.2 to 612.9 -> -0.19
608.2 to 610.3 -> -0.09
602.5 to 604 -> 0.02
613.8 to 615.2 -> -0.06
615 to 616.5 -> 0.02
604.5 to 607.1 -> -0.09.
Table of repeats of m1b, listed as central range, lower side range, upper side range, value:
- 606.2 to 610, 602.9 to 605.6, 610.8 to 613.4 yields 0.101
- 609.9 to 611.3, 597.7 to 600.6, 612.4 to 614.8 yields -0.097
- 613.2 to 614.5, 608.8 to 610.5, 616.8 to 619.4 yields -0.007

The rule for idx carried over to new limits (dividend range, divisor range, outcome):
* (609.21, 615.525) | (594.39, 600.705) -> 1.10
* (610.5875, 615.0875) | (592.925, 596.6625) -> 1.10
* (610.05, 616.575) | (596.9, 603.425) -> 1.10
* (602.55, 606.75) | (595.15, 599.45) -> 1.04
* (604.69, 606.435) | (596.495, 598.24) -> 1.10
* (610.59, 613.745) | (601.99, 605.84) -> 1.04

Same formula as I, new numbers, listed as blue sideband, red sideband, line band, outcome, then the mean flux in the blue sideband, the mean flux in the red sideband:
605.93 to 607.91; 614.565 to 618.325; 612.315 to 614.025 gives -0.05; 62.7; 64.5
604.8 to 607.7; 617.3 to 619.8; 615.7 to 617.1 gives 0.00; 63.9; 63.5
